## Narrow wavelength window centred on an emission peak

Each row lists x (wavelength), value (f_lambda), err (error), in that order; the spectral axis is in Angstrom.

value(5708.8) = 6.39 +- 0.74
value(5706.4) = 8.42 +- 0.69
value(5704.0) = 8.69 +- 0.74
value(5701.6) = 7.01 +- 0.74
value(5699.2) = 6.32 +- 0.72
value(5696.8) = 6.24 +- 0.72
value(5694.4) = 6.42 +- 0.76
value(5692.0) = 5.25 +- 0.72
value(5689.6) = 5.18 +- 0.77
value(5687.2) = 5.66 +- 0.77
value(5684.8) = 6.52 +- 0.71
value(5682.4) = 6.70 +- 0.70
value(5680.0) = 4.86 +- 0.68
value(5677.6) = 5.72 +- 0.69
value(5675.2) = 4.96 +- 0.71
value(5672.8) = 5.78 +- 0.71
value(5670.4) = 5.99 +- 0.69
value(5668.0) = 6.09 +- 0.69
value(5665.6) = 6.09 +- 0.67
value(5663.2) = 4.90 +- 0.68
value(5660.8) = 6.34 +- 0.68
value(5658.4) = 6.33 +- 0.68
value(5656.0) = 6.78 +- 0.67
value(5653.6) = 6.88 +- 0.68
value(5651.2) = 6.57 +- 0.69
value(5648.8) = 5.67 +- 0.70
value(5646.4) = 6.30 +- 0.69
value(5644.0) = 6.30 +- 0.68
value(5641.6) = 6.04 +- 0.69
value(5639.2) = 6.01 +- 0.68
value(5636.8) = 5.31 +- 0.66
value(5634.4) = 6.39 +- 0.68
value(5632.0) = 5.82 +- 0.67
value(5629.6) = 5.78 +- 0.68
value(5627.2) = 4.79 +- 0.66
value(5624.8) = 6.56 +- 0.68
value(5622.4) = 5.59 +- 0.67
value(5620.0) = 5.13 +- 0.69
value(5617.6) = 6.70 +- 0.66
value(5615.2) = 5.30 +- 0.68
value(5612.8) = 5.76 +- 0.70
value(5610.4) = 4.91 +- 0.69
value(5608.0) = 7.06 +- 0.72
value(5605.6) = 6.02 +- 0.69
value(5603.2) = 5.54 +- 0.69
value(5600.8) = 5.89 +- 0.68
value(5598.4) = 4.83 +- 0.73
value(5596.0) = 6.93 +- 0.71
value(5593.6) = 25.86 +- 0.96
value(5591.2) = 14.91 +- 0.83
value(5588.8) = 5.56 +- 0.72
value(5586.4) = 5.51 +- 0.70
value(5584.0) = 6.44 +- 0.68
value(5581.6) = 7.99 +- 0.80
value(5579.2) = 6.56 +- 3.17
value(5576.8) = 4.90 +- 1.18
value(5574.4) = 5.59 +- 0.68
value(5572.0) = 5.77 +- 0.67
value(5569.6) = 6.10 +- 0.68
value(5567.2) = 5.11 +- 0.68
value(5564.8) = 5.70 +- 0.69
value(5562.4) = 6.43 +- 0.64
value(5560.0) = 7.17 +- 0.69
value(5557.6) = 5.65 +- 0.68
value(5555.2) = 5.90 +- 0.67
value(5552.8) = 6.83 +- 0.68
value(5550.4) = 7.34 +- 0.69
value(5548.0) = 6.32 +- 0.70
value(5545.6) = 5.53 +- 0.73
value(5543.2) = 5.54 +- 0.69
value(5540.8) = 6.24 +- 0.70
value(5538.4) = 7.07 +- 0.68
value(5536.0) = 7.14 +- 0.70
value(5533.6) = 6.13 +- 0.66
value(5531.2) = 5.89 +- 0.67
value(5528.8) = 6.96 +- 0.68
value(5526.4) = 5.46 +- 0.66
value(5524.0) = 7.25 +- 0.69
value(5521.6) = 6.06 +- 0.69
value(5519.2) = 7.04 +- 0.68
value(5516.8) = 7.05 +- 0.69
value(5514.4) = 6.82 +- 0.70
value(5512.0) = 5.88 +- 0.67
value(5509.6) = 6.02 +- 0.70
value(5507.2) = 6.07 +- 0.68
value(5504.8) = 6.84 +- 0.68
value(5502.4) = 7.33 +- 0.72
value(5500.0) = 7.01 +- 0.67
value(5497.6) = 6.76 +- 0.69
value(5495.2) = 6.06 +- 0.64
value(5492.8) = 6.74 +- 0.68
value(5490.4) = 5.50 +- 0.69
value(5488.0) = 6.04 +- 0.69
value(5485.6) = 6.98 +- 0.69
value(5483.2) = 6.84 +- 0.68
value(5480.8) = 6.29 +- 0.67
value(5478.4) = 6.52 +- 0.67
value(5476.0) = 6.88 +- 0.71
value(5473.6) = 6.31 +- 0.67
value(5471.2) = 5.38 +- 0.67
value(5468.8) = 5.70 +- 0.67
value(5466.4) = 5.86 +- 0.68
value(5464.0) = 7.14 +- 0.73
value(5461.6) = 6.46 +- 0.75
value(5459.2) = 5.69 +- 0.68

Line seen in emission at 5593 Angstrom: H-beta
